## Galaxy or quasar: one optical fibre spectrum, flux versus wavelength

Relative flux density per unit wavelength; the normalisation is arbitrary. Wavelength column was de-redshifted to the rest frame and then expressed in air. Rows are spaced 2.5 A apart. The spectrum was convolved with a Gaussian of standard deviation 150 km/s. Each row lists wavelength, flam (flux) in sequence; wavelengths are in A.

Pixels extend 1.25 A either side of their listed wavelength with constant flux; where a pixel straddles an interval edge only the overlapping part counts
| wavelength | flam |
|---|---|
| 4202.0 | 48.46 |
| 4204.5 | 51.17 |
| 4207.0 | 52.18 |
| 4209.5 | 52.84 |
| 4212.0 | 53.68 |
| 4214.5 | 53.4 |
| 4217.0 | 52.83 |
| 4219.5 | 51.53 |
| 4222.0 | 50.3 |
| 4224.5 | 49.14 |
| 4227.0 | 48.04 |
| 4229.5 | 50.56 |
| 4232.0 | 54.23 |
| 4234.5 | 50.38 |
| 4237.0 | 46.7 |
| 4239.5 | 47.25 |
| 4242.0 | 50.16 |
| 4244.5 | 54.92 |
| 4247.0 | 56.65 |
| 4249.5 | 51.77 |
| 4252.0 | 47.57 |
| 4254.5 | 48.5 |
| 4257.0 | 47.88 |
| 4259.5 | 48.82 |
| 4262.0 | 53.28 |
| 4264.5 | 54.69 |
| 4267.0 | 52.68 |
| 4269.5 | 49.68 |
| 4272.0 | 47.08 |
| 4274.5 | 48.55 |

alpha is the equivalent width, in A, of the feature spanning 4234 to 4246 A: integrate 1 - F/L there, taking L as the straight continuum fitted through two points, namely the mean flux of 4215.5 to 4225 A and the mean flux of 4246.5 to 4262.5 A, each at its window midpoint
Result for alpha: 0.1 A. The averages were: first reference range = 51.2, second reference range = 50.2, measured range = 50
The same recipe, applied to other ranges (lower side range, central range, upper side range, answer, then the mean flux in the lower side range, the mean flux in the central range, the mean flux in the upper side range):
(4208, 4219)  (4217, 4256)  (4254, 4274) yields 0.9 A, 53.1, 50.6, 50.3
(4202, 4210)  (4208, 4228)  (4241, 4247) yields 0.2 A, 51.4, 51.5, 53.5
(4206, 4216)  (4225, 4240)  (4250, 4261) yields 0.4 A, 53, 49.6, 48.6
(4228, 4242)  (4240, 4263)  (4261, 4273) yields -0.1 A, 49.8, 50.9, 51.5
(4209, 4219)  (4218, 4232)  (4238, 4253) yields 0.6 A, 53.1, 50.4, 51.4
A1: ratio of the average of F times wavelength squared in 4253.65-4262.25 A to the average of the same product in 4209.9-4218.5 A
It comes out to 0.94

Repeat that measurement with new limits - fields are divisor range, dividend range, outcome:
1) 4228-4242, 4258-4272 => 1.05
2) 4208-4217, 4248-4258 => 0.94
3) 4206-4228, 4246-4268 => 1.01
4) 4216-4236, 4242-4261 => 1.01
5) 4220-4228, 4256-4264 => 1.04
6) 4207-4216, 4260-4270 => 1.01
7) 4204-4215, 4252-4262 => 0.95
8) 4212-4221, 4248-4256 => 0.95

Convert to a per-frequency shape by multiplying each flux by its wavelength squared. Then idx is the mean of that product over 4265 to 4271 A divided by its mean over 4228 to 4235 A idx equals 1.01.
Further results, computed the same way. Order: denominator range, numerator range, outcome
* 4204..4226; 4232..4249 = 1.00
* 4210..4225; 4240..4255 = 1.01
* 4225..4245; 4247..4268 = 1.03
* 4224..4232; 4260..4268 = 1.08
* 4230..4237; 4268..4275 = 0.97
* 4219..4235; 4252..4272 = 1.01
